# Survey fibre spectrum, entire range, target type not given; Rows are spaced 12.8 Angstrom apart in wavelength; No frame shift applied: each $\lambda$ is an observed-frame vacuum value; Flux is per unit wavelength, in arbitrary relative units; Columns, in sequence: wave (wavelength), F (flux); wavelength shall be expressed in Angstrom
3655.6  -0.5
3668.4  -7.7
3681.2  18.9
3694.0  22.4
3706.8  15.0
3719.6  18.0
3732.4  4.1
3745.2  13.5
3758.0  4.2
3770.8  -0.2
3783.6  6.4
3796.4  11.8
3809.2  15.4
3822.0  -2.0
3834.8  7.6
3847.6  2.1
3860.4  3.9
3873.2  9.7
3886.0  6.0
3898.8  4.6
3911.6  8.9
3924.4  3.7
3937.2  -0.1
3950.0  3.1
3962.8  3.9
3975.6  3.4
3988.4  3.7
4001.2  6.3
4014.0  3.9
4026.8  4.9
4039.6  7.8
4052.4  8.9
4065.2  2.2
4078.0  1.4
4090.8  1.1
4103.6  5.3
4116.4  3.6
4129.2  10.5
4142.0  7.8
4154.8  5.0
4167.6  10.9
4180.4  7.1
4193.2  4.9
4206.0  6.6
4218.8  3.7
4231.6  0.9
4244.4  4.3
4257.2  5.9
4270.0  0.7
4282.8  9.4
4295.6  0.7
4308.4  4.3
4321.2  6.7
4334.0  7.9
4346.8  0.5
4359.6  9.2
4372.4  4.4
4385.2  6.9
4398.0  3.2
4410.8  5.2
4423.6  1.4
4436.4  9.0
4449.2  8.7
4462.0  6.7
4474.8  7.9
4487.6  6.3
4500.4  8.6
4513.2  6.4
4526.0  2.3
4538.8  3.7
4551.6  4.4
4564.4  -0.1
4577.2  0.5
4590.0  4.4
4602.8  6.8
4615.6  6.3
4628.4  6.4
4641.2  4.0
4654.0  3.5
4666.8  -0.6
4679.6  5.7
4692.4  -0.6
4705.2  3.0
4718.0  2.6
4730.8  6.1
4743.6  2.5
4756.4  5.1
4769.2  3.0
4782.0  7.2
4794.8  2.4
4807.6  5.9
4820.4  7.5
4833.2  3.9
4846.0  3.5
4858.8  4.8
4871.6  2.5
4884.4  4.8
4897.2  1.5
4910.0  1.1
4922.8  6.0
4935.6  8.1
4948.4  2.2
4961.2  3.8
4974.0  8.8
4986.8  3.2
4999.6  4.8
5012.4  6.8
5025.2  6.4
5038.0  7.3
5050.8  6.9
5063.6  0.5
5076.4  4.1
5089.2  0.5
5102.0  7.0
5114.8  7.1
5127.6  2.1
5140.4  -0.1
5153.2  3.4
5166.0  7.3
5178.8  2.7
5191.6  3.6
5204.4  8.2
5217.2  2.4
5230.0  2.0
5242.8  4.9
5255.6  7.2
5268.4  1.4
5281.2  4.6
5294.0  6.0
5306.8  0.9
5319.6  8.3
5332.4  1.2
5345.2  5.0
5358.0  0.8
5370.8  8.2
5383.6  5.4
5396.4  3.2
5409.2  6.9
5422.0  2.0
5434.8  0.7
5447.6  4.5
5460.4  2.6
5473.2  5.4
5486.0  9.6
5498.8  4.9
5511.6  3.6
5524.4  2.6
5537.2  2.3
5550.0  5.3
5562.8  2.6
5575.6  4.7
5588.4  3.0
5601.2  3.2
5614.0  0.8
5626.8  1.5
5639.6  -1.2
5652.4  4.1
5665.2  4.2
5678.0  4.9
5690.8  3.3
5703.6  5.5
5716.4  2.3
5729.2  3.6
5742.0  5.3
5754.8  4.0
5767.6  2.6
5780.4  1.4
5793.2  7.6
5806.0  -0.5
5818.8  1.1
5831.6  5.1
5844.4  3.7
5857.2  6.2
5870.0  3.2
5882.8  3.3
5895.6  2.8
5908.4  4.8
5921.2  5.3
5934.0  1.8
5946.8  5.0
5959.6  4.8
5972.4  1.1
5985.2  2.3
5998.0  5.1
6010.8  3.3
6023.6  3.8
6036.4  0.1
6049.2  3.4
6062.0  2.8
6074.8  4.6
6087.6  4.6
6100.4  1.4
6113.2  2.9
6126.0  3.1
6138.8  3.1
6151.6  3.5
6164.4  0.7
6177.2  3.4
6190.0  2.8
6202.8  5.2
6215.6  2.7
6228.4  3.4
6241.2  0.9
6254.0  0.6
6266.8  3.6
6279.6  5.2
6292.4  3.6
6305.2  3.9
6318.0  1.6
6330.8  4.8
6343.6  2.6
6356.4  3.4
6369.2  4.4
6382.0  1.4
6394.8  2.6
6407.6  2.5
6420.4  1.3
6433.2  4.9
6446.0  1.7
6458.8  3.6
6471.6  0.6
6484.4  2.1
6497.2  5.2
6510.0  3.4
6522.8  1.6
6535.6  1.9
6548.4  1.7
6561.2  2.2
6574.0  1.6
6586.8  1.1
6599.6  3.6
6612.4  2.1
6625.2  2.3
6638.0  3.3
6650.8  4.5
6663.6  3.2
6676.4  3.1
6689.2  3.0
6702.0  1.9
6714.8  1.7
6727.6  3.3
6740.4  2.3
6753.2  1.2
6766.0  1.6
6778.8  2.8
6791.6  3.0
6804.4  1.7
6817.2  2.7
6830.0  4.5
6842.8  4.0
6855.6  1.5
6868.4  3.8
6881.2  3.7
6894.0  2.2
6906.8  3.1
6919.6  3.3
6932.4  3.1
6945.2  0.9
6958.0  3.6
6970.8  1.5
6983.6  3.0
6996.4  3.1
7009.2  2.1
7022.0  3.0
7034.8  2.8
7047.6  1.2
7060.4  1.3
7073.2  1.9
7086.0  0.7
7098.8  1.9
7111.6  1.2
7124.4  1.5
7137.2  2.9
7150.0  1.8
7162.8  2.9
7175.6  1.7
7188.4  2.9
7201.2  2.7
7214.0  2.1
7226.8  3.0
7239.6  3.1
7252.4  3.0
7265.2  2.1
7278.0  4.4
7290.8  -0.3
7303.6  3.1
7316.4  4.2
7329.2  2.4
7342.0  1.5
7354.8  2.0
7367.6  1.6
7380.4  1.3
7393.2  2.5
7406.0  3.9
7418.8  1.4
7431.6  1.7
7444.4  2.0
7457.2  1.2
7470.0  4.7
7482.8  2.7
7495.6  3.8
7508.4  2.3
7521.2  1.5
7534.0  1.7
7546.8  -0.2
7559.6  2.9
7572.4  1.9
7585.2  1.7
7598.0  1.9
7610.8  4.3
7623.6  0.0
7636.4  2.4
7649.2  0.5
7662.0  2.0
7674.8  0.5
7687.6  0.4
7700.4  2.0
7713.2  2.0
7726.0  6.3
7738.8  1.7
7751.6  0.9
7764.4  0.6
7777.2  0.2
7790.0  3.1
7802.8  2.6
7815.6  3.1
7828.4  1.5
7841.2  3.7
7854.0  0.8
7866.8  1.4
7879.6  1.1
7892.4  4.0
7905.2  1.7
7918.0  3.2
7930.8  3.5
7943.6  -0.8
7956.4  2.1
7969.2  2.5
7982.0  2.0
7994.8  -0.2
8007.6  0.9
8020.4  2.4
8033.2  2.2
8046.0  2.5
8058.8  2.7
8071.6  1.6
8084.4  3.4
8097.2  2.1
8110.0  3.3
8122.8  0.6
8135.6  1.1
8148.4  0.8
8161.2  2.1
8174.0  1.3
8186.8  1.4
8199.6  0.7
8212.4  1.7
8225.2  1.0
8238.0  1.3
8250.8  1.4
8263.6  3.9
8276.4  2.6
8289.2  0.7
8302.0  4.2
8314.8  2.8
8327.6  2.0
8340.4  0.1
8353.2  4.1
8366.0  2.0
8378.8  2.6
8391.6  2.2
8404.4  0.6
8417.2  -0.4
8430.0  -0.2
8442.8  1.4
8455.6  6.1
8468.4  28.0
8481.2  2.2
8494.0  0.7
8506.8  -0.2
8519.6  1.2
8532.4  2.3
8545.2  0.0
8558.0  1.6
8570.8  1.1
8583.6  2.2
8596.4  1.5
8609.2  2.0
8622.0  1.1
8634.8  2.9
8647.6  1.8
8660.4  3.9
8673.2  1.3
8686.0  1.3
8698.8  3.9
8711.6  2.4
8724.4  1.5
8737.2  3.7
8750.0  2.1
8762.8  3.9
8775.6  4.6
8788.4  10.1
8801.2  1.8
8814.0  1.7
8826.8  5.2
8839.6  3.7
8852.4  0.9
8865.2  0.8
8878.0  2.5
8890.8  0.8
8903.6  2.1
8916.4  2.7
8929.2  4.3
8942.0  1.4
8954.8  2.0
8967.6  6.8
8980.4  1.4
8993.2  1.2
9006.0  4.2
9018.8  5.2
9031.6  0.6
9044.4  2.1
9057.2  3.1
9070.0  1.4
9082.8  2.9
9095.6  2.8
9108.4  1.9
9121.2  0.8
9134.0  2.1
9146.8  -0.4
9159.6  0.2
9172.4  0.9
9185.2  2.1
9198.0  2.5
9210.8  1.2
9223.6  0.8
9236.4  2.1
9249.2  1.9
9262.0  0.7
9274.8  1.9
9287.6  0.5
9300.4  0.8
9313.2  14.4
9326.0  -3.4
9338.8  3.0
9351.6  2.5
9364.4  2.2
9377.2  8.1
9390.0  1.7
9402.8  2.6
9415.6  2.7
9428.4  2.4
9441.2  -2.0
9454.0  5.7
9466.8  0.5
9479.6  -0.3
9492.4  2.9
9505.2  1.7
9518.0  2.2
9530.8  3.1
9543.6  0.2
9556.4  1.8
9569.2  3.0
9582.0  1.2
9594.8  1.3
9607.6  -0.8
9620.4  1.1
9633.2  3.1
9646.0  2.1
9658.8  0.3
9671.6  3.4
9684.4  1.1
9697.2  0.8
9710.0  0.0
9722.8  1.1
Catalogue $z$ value 1.27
